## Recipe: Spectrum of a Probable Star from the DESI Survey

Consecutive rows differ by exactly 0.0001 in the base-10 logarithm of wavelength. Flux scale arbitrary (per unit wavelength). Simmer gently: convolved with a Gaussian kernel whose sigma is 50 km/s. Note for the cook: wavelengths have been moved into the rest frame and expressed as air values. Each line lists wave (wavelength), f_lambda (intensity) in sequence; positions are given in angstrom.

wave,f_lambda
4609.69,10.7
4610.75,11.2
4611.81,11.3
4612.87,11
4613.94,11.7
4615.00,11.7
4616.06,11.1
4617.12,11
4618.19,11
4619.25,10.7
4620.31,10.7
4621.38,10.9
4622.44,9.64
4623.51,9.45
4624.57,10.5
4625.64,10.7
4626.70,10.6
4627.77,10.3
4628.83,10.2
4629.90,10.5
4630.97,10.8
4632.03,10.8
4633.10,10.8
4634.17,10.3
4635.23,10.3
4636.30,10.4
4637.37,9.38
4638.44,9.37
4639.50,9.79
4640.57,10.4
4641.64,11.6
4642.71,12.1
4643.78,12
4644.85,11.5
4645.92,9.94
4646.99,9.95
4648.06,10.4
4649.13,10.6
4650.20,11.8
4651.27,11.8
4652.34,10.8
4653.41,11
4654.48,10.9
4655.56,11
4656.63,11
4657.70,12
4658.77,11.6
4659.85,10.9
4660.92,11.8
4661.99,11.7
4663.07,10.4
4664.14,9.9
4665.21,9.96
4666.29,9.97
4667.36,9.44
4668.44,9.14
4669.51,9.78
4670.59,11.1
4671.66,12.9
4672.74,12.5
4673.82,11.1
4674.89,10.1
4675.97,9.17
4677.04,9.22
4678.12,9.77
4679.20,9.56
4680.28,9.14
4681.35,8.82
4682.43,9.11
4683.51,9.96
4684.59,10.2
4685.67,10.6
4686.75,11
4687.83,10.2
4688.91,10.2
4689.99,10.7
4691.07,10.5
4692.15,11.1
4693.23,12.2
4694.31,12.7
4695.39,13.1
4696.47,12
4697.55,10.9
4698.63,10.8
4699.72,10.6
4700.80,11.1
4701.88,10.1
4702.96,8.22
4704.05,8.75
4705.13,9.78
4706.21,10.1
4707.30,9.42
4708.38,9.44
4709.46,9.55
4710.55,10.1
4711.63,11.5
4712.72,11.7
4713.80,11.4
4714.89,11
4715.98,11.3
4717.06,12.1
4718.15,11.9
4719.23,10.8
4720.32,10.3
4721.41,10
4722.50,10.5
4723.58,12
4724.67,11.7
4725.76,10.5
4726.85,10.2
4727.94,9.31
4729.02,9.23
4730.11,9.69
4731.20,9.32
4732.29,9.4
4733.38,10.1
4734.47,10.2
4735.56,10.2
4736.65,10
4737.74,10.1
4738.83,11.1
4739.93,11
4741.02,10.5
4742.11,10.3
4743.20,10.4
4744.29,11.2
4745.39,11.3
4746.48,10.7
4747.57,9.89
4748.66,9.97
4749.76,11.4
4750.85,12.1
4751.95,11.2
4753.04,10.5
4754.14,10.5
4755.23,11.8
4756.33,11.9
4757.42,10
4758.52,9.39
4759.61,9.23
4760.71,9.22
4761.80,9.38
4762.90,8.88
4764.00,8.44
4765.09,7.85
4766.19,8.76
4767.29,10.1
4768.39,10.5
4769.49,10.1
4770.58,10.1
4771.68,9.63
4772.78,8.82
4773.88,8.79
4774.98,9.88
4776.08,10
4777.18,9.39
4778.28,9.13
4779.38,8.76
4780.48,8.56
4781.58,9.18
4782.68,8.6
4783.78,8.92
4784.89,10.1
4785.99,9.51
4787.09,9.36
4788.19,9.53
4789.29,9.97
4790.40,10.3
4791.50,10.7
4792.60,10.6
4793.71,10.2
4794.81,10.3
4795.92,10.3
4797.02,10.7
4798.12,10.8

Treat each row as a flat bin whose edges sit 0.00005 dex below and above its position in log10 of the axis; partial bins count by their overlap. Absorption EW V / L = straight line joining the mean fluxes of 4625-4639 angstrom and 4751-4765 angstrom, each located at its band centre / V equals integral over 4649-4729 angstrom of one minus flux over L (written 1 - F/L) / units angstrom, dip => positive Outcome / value -3.4 angstrom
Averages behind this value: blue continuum 10.3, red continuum 10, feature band 10.6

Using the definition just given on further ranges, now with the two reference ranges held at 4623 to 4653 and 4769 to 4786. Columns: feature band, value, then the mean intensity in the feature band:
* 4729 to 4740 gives -0.3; 10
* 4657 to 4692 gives -0.4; 10.4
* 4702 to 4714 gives 0.0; 9.96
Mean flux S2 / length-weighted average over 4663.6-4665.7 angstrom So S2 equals 9.97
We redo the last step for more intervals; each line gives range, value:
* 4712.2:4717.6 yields 11.5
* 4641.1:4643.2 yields 11.8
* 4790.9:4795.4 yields 10.4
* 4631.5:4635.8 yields 10.6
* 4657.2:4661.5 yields 11.6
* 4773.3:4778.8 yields 9.43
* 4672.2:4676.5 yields 10.7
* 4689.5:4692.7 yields 10.8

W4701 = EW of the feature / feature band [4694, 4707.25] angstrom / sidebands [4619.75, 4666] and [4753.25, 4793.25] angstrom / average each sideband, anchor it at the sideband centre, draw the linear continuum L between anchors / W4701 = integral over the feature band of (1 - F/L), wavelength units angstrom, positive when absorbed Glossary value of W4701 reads -0.48 angstrom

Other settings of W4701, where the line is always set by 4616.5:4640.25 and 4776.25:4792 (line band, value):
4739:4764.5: -2.06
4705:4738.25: -2.06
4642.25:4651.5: -0.75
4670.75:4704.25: -1.78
